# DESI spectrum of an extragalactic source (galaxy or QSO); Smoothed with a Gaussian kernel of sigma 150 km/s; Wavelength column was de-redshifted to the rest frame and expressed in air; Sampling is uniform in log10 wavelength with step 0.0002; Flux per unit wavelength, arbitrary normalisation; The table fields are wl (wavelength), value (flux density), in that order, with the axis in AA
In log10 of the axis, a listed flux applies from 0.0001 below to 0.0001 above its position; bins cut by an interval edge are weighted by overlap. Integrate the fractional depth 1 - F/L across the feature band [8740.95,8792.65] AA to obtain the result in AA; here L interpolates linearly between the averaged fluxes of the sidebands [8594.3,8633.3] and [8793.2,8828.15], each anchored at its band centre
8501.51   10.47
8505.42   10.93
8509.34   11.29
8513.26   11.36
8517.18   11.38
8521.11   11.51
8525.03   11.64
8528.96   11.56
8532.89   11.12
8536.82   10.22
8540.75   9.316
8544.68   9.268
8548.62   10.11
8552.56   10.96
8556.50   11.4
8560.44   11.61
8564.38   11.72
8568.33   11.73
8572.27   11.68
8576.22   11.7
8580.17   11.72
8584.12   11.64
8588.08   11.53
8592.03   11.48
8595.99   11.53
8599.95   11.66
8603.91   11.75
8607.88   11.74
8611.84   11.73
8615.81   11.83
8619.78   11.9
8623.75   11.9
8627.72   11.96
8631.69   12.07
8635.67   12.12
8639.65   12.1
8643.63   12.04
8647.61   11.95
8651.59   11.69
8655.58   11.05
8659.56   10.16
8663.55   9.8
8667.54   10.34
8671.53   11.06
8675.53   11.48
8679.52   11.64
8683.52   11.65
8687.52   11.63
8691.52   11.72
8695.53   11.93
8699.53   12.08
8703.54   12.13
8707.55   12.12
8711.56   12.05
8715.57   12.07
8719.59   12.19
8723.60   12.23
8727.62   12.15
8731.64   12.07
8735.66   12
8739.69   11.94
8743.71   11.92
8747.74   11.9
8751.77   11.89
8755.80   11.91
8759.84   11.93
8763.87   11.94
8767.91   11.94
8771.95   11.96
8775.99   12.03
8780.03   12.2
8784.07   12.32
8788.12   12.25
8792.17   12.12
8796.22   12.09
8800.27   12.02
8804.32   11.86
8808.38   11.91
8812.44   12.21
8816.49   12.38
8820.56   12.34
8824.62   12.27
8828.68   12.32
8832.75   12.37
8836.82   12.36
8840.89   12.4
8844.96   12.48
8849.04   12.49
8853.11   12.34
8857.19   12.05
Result 0.2 AA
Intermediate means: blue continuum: 11.8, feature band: 12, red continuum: 12.1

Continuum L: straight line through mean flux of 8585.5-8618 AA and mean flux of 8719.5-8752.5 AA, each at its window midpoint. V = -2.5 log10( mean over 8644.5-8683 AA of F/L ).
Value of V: 0.07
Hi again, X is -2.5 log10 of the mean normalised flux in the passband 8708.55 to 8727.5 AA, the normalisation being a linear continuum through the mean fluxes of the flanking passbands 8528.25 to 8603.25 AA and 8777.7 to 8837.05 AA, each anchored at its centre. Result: -0.03 mag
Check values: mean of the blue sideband 11.2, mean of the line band 12.1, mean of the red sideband 12.2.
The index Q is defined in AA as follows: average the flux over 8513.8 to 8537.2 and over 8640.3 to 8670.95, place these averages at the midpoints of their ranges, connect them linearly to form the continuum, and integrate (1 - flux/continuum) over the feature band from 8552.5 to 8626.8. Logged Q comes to -3.2 AA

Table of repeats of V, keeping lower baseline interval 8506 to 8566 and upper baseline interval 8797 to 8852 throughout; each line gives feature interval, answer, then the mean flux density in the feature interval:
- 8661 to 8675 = 0.10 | 10.5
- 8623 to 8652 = -0.05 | 12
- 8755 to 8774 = 0.01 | 11.9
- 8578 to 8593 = -0.04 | 11.6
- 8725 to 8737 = -0.02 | 12.1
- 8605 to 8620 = -0.04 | 11.8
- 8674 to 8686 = 0.00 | 11.6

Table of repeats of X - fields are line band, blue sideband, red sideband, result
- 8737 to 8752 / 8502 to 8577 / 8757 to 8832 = 0.00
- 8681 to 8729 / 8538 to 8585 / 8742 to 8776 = -0.03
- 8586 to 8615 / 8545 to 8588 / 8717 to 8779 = -0.02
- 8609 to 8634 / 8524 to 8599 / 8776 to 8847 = -0.05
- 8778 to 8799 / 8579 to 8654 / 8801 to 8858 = 0.00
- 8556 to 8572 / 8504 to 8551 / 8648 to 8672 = -0.08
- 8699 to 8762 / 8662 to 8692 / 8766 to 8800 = -0.04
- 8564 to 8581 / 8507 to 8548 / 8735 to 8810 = -0.06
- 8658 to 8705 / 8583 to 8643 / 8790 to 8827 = 0.06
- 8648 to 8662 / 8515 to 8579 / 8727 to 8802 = 0.05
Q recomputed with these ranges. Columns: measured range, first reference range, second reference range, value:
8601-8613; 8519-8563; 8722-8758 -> -0.57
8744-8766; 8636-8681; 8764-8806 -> -0.07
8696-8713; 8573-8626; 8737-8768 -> -0.33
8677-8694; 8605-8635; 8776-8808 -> 0.43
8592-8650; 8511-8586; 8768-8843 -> -2.17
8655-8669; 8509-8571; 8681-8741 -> 1.73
